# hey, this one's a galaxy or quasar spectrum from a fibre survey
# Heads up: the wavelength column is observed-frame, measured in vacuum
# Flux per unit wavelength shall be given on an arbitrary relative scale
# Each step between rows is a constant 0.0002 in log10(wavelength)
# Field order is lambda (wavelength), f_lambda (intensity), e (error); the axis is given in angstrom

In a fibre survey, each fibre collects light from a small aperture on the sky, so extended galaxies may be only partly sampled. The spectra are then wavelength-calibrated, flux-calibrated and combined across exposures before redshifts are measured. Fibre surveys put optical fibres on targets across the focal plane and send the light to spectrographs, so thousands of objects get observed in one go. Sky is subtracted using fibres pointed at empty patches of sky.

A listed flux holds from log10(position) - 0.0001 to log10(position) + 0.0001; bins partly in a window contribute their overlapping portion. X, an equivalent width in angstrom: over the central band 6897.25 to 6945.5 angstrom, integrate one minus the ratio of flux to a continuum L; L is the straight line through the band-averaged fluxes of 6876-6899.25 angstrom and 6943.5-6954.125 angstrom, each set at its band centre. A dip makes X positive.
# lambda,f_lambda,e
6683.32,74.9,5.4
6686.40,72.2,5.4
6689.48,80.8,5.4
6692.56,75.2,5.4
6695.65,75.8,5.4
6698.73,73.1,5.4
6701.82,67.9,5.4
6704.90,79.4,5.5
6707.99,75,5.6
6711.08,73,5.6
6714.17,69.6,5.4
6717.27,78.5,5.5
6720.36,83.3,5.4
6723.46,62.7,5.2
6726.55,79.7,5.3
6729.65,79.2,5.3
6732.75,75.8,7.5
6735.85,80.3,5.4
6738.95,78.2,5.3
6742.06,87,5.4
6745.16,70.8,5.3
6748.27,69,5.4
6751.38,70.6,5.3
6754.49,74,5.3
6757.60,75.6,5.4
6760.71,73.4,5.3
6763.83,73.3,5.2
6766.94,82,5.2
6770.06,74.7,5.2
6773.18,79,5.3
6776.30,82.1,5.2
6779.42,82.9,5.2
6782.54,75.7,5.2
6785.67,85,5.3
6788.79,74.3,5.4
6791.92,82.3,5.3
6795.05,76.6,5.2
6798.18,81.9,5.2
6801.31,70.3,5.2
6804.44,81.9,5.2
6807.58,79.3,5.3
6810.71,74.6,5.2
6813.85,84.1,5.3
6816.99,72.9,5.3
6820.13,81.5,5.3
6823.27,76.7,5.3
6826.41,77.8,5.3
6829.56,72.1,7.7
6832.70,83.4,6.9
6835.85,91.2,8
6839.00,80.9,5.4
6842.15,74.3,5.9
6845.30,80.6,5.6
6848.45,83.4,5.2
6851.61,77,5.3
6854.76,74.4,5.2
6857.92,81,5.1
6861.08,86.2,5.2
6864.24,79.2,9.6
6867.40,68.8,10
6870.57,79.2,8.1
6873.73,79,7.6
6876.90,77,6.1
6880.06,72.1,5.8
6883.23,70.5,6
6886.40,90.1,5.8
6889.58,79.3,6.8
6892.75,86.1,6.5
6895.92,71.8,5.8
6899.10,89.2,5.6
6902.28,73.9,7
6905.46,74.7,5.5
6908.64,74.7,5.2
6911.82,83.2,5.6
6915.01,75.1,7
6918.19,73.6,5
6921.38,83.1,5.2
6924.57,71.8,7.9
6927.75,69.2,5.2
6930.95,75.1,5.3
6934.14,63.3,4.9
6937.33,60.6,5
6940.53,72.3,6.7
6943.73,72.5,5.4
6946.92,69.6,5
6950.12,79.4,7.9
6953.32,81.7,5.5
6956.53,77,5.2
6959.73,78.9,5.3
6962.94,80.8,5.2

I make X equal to 1.99 angstrom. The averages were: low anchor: 79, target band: 74.1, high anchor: 75.9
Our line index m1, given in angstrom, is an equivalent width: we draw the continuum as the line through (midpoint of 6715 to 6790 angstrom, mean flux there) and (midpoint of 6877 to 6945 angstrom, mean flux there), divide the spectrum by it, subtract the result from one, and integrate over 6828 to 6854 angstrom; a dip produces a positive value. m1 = -1.4 angstrom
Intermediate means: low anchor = 76.9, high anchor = 75.4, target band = 80.2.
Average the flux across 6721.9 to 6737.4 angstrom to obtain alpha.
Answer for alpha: 75.6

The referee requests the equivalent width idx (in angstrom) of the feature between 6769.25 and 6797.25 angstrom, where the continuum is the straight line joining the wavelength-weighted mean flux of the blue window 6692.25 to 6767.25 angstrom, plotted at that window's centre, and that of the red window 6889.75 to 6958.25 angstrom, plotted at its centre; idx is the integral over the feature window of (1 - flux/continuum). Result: -1.5 angstrom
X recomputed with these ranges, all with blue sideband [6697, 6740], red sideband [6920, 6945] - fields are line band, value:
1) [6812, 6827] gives -1.1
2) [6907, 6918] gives -0.9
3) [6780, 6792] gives -0.9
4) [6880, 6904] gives -2.6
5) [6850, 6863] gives -1.3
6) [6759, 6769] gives -0.2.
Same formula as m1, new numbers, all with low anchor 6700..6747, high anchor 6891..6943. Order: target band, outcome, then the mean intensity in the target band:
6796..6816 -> -0.8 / 78.5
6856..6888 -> -1.4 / 78.2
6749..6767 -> 0.4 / 74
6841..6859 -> -0.8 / 78.5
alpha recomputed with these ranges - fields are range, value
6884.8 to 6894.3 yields 85.1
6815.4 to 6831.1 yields 76.2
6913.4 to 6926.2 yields 75.9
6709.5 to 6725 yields 73.4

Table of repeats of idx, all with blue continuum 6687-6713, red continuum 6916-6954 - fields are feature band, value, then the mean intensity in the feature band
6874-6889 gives -1.0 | 77.7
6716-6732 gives -0.4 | 76.6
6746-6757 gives 0.4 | 71.5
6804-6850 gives -3.8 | 79.6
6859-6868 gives -0.7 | 79.2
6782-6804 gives -1.3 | 78.3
